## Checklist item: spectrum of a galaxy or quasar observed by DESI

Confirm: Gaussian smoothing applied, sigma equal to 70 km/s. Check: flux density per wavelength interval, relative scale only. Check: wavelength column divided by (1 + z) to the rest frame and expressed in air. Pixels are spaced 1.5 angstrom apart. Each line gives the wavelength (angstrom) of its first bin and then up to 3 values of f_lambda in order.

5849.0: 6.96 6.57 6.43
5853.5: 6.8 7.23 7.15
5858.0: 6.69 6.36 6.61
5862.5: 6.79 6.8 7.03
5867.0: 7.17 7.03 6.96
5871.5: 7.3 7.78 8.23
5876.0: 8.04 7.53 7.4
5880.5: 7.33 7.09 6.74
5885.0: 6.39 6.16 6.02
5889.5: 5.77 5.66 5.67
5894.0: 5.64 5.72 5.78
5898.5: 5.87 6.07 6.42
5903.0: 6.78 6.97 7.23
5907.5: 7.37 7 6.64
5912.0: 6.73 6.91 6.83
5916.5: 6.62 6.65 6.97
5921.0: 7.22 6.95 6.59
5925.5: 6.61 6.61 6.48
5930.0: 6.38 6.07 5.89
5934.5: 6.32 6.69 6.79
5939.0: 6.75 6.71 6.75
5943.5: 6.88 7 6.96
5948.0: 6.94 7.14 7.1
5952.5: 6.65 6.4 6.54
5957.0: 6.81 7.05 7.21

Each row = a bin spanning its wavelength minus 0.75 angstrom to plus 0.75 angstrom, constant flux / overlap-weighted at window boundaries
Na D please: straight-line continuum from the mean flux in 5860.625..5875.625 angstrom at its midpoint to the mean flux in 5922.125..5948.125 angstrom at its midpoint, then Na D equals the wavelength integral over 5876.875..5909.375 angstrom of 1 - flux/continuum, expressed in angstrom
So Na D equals 2.4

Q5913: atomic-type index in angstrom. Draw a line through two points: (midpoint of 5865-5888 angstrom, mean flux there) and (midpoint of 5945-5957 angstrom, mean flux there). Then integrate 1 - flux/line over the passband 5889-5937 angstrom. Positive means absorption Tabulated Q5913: 3.6 angstrom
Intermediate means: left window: 7.18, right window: 6.83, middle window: 6.48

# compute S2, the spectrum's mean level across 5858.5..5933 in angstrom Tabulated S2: 6.71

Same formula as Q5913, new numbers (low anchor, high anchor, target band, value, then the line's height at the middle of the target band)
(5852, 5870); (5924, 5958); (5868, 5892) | -0.47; 6.81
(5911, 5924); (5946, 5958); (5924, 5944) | 0.88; 6.83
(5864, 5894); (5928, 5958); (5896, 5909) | 0.44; 6.8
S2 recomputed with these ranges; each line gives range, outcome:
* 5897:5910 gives 6.66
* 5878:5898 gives 6.27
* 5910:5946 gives 6.67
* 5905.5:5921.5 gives 6.92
